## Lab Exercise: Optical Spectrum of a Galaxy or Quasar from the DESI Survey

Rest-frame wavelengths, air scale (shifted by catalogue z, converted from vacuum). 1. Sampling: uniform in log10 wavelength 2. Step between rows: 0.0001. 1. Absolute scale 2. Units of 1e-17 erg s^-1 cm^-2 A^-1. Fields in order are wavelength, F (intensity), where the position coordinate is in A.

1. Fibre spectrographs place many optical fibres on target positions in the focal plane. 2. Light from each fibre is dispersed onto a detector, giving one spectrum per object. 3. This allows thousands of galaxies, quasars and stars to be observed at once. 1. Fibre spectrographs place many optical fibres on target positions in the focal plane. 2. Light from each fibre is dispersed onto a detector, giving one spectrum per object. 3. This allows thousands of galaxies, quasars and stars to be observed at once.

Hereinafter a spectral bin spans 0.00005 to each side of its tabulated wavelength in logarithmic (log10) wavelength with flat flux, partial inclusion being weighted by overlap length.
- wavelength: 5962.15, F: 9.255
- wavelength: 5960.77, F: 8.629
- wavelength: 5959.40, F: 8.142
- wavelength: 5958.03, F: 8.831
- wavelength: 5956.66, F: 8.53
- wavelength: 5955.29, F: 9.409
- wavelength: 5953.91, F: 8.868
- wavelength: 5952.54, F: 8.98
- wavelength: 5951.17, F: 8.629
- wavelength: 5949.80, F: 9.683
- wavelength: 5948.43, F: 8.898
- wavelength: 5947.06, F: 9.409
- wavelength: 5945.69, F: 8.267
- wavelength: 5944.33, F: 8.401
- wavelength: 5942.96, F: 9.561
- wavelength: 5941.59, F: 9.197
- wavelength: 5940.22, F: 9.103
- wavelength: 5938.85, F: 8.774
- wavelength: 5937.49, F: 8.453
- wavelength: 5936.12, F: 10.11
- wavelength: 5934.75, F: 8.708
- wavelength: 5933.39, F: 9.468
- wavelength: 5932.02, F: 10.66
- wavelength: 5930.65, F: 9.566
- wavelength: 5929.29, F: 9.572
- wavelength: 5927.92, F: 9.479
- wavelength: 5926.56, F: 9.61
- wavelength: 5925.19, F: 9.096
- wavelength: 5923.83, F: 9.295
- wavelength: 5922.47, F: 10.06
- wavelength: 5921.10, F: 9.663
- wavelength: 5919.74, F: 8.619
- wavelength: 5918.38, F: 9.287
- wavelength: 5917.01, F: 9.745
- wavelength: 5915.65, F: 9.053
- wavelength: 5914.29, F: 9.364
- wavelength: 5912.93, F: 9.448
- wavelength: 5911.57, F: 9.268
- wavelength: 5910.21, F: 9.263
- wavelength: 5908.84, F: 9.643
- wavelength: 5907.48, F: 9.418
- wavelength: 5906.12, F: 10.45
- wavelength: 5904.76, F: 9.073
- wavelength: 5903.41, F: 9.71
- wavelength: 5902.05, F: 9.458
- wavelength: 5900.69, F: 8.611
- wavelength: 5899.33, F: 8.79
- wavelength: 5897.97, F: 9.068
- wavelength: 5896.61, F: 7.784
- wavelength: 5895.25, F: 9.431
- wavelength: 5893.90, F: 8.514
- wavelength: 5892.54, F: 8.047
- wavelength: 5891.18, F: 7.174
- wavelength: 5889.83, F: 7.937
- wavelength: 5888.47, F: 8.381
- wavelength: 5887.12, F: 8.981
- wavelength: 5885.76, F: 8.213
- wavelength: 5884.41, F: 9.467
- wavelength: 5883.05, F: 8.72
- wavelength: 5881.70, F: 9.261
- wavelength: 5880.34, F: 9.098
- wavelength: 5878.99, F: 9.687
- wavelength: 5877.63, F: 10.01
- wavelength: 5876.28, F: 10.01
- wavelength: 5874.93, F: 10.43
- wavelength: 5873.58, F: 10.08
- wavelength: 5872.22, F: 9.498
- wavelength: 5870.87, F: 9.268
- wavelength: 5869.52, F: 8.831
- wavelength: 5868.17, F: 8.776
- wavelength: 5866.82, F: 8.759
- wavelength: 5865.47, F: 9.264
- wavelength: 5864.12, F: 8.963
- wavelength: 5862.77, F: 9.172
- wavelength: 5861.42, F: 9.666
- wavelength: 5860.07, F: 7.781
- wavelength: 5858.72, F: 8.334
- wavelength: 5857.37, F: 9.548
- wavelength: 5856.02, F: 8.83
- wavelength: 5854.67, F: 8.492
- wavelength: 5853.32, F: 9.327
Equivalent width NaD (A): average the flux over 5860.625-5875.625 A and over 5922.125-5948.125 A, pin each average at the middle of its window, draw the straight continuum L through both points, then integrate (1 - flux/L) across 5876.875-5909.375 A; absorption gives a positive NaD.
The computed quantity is 1.25 A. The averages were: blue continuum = 9.33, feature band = 8.96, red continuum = 9.29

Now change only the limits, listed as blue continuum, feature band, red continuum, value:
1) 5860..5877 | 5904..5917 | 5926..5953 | -0.3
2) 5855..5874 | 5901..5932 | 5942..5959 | -1.7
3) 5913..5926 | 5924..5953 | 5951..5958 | -0.4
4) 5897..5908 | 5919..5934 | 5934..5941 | -0.7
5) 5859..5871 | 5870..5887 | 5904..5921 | -0.8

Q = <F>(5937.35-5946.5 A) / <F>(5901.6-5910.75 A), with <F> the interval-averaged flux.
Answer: 0.92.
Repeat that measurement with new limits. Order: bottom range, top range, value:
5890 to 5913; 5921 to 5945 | 1.04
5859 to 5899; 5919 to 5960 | 1.02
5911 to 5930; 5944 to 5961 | 0.94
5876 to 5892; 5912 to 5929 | 1.06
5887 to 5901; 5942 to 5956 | 1.07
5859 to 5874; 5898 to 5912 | 1.03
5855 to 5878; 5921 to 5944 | 1.02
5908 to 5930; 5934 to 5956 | 0.96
